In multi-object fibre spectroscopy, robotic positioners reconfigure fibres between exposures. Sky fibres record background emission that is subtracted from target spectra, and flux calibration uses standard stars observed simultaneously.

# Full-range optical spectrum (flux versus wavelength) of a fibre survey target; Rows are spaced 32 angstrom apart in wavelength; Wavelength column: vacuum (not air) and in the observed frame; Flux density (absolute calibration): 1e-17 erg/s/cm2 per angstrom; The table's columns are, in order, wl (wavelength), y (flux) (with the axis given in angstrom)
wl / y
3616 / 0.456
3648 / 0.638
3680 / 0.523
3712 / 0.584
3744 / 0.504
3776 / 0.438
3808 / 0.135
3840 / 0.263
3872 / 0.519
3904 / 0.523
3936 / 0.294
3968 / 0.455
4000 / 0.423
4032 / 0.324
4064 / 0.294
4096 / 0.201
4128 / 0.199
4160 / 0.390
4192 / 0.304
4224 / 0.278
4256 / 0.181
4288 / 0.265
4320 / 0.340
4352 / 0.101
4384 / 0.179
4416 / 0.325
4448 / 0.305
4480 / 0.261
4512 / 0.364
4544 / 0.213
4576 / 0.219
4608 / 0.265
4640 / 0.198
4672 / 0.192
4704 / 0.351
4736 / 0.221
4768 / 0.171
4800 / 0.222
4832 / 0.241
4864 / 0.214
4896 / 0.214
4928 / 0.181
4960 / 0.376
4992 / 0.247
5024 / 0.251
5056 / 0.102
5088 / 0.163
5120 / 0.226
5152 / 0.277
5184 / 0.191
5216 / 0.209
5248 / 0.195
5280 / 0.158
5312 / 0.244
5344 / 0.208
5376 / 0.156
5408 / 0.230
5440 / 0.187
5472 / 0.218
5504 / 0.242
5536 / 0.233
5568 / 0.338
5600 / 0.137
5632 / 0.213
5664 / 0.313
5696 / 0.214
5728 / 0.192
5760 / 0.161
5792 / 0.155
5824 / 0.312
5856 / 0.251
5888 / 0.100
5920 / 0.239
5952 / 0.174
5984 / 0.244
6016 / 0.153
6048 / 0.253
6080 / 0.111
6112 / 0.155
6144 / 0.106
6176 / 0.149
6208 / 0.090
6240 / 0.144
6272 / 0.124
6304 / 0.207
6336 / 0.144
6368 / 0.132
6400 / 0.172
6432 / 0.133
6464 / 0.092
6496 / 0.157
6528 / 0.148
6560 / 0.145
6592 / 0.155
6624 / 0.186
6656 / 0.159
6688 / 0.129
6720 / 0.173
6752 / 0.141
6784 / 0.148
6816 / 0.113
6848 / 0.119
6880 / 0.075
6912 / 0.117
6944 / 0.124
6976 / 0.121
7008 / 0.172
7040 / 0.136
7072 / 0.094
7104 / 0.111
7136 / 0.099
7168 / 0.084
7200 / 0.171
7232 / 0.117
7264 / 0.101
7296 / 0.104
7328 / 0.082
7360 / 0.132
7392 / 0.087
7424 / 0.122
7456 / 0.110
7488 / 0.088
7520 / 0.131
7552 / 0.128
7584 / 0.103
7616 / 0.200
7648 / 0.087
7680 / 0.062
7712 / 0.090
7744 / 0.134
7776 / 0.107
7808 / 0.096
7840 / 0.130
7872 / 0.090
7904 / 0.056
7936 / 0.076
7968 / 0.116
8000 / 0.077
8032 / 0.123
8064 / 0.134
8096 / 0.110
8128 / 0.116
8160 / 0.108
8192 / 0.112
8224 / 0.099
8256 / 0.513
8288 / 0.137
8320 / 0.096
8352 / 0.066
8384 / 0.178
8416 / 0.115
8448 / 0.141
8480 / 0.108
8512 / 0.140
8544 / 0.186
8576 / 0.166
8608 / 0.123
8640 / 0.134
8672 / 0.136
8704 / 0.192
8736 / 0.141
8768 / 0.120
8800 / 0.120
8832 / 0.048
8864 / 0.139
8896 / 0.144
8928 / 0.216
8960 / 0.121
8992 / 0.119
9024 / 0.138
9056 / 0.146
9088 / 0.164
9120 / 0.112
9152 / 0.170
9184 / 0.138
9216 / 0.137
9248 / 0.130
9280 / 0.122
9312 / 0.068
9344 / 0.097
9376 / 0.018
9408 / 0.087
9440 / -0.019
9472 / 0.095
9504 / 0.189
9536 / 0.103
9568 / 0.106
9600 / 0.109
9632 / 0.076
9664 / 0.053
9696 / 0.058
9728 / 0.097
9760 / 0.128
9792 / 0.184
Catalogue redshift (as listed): 1.21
